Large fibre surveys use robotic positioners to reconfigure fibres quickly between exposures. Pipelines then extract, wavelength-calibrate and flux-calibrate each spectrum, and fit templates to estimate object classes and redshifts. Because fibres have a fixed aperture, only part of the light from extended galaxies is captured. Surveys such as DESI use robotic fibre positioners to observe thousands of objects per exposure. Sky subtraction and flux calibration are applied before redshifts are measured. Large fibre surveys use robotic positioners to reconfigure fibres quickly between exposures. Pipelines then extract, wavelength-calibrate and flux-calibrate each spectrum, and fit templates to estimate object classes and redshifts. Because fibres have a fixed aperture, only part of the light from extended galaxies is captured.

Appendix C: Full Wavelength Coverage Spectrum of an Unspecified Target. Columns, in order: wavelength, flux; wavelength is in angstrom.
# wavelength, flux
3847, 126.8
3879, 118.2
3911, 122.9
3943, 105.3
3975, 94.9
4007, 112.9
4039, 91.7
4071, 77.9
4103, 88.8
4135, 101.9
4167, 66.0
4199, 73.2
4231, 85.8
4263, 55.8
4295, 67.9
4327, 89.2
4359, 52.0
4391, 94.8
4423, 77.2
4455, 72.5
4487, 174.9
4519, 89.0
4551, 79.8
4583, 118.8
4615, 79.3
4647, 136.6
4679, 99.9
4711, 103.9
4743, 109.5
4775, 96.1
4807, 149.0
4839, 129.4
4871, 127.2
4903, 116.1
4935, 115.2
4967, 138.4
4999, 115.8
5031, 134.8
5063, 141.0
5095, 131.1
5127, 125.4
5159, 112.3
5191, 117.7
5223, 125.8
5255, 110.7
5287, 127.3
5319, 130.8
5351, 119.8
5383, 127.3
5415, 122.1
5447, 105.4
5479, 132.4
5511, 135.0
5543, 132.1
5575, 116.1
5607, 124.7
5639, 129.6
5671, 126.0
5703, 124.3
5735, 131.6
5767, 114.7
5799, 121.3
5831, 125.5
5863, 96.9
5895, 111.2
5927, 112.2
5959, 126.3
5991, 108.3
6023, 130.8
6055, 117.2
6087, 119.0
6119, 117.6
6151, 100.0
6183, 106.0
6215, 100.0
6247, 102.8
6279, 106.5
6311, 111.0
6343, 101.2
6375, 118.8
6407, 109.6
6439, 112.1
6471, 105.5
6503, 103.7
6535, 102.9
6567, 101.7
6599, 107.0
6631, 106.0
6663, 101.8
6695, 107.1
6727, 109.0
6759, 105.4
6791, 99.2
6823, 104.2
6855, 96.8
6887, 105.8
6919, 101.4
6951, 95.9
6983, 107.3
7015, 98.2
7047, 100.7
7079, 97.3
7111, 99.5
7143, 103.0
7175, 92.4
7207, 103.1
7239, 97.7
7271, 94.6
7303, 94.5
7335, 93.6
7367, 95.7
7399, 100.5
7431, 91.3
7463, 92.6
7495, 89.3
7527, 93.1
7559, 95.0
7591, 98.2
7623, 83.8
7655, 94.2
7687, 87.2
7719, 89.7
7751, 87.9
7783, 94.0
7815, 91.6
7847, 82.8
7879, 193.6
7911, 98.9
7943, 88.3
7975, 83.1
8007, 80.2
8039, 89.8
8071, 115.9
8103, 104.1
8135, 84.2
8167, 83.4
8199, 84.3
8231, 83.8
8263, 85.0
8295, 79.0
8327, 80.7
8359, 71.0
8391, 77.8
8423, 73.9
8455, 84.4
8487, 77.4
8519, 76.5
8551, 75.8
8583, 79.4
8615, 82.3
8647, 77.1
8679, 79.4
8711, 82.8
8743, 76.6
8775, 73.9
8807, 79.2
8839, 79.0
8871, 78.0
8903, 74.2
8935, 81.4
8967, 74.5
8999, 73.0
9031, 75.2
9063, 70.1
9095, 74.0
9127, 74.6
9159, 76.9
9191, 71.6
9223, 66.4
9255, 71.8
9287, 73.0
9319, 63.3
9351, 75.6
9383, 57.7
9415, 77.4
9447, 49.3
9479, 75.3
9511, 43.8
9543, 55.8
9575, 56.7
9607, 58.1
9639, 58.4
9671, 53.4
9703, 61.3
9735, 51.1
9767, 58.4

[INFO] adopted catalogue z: 0.202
